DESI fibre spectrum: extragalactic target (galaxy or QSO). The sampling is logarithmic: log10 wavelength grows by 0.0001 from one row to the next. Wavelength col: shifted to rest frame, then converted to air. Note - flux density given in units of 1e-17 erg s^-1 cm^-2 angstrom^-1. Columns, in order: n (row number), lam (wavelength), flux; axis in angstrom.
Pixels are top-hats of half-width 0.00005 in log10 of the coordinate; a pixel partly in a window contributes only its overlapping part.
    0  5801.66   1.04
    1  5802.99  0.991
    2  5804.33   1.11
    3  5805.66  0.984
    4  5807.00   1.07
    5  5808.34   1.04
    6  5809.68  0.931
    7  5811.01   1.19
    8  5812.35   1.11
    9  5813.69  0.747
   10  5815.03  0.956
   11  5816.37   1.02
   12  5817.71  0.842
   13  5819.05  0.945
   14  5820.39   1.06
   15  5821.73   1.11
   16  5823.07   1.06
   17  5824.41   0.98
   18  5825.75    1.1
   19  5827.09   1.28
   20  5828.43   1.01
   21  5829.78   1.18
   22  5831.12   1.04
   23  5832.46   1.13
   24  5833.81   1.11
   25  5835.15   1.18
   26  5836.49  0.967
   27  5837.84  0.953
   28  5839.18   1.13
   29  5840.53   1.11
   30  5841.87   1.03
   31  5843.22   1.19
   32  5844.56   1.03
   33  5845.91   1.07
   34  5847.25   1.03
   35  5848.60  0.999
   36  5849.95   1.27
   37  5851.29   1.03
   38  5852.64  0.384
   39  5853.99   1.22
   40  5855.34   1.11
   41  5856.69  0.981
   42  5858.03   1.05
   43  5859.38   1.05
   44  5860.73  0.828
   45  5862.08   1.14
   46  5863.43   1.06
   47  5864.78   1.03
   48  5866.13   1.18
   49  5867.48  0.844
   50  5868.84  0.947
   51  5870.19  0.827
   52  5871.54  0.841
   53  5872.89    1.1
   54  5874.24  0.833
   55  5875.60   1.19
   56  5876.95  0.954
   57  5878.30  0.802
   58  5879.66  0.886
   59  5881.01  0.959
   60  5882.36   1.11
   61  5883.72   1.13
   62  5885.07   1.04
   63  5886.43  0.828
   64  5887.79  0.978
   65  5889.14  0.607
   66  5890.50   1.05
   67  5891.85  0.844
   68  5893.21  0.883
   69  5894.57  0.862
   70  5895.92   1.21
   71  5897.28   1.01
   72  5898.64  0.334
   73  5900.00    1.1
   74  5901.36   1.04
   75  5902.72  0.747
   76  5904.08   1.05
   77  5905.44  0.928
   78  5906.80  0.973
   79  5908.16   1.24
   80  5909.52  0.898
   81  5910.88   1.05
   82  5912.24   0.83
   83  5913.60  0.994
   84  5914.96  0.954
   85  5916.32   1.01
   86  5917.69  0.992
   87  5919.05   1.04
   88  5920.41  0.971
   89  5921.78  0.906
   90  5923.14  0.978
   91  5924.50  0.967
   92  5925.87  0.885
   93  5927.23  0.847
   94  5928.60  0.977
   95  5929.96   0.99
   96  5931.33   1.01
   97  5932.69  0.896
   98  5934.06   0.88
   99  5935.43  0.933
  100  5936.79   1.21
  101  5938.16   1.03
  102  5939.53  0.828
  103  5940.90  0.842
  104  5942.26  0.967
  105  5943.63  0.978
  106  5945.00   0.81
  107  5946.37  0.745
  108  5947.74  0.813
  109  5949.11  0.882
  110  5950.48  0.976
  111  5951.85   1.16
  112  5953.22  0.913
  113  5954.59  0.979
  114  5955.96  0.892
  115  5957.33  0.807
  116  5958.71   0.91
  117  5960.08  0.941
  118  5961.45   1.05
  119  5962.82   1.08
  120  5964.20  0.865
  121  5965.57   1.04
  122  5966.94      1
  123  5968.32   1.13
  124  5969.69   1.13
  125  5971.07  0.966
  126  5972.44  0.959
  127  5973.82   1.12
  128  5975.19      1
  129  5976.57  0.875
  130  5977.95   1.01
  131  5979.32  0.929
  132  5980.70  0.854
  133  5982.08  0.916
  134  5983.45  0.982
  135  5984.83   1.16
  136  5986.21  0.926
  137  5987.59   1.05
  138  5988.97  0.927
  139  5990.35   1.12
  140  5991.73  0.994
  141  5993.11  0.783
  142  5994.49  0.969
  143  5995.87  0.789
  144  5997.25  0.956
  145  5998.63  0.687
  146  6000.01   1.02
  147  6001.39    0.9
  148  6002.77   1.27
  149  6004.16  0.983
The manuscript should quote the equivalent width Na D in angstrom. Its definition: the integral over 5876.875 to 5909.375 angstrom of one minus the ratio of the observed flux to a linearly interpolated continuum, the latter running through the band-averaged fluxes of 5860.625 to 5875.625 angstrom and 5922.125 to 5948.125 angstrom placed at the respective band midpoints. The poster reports 0.7 angstrom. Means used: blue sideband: 0.982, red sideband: 0.927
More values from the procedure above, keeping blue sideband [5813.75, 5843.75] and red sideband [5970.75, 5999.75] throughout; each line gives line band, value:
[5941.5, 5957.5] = 1.02 angstrom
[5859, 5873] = 0.69 angstrom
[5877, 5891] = 1.11 angstrom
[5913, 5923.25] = 0.16 angstrom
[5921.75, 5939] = 0.44 angstrom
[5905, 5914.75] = 0.14 angstrom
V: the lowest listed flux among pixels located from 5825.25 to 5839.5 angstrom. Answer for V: 0.953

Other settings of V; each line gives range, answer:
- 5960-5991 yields 0.854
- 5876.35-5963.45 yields 0.334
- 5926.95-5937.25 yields 0.847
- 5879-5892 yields 0.607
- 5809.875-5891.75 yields 0.384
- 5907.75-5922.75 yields 0.83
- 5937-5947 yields 0.745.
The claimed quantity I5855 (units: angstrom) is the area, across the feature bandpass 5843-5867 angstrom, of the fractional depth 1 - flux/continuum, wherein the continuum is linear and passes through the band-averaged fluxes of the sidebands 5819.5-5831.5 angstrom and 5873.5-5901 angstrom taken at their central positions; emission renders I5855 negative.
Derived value -0.42 angstrom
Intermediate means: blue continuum 1.09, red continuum 0.932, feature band 1.03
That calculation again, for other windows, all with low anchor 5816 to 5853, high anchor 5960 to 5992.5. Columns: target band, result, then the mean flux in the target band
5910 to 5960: 3.72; 0.94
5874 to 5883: 0.59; 0.968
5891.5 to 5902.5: 1.32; 0.905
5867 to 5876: 0.89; 0.934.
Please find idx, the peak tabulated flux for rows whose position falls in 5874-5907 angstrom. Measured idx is 1.21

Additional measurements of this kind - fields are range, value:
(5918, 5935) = 1.04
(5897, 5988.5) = 1.24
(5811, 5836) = 1.28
